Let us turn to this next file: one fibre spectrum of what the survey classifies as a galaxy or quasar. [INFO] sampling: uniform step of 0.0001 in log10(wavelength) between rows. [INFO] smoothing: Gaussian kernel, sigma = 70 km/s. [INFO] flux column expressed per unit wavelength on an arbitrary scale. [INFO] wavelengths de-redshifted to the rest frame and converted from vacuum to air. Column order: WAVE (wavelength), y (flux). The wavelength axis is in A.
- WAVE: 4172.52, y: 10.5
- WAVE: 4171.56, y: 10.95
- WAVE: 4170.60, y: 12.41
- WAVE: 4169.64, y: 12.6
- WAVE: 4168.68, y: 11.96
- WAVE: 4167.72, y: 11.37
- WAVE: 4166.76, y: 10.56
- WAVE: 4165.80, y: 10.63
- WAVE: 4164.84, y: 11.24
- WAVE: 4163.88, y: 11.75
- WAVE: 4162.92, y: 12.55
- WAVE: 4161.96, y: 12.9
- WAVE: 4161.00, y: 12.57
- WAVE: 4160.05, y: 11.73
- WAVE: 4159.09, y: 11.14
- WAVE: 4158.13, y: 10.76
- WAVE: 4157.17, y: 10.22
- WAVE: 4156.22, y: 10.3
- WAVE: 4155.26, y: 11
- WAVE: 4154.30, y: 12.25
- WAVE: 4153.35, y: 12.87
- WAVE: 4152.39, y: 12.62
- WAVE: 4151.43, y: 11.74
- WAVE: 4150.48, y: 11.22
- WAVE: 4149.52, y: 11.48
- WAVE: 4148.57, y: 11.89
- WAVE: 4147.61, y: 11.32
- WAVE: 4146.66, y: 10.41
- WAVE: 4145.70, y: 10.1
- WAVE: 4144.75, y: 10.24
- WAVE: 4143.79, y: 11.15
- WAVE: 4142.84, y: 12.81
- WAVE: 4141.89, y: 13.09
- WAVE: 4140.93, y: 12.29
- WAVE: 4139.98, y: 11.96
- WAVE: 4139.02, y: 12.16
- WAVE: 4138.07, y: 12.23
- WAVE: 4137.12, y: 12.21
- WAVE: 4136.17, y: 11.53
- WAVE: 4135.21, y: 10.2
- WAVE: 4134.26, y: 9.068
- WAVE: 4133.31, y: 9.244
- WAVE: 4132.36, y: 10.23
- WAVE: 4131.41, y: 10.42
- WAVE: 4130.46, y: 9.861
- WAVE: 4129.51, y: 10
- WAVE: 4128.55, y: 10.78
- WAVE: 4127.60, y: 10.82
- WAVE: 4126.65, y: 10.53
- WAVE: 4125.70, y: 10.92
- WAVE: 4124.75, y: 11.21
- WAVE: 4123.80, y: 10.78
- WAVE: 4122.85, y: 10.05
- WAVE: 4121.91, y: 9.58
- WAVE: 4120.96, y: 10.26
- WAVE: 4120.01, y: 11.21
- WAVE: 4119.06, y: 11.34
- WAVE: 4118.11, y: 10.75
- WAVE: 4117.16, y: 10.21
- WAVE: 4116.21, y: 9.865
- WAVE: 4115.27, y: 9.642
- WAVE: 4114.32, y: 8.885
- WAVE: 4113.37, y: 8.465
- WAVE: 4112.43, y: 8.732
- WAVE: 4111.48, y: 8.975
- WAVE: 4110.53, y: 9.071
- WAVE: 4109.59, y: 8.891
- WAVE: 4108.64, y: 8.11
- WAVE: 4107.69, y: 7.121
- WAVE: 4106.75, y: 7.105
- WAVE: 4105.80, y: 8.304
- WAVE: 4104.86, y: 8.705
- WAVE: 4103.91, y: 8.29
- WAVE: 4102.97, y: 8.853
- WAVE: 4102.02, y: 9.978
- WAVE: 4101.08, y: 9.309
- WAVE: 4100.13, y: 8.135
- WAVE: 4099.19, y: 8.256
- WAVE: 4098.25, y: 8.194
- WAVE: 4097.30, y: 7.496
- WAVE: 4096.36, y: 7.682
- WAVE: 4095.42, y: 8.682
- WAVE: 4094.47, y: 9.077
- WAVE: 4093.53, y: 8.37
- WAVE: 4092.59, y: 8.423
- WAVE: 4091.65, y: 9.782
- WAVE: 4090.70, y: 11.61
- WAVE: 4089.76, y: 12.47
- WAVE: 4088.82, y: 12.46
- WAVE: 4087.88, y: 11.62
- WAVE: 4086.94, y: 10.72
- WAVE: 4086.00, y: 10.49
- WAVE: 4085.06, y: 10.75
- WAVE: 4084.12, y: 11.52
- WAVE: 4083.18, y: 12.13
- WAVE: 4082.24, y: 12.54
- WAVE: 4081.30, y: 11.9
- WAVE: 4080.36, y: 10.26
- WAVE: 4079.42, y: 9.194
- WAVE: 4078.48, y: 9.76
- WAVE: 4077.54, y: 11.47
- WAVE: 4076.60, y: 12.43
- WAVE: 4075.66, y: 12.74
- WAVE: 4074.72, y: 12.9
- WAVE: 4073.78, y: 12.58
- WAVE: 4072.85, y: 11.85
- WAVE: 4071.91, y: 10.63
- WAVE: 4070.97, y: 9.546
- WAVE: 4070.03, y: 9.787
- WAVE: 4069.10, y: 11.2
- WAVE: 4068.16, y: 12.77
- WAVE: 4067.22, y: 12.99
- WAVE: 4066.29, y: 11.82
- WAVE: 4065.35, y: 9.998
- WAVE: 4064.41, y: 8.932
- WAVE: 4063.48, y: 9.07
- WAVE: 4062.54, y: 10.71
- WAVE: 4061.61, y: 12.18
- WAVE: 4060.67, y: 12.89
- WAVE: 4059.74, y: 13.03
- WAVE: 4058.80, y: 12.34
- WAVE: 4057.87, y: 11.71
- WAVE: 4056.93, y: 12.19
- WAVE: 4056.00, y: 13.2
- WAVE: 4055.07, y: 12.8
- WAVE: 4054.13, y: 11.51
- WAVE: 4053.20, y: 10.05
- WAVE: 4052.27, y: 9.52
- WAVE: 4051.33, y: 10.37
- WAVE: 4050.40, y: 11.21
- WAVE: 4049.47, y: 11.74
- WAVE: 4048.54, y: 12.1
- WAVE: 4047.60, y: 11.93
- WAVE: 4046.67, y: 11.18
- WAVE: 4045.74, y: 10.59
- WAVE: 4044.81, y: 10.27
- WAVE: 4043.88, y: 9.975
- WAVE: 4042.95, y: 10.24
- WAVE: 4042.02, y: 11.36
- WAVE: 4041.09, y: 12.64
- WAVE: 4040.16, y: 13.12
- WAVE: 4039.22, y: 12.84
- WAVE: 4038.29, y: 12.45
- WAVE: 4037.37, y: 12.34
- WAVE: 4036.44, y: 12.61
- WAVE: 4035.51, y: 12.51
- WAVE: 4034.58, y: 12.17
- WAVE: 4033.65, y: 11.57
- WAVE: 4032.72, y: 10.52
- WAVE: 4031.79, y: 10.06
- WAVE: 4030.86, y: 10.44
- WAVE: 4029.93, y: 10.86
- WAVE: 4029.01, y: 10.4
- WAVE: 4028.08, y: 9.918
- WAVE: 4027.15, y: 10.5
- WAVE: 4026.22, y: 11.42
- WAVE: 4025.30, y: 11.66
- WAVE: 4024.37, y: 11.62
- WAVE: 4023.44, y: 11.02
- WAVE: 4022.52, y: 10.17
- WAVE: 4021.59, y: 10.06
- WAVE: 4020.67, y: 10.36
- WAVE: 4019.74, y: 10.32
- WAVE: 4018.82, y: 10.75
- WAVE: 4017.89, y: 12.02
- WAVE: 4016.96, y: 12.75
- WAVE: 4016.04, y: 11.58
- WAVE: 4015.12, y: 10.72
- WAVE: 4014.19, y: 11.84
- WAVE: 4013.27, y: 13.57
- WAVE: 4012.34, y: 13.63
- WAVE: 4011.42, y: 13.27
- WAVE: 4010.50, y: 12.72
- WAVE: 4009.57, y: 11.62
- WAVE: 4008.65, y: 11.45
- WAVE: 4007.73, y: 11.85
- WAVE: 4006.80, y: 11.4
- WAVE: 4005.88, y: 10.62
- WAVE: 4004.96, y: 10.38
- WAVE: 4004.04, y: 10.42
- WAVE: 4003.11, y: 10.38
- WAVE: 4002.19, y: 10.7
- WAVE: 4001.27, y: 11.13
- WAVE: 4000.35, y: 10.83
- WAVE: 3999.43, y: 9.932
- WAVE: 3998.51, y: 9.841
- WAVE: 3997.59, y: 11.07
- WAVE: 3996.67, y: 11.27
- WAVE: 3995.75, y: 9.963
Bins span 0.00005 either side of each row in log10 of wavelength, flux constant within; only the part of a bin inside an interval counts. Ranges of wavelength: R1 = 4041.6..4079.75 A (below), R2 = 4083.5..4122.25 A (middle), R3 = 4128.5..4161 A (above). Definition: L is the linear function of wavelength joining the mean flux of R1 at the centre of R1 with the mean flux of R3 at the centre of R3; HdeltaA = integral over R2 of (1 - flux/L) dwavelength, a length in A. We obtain 6.2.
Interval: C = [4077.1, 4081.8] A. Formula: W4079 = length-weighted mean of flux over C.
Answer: 10.5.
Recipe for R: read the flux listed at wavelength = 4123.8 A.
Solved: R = 10.78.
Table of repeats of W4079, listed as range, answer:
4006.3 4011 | 11.8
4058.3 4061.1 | 12.8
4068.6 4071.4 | 10.2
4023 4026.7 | 11.4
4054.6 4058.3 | 12.5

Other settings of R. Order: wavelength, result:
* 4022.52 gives 10.17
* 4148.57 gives 11.89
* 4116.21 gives 9.865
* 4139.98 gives 11.96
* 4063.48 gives 9.07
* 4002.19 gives 10.7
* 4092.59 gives 8.423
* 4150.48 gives 11.22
